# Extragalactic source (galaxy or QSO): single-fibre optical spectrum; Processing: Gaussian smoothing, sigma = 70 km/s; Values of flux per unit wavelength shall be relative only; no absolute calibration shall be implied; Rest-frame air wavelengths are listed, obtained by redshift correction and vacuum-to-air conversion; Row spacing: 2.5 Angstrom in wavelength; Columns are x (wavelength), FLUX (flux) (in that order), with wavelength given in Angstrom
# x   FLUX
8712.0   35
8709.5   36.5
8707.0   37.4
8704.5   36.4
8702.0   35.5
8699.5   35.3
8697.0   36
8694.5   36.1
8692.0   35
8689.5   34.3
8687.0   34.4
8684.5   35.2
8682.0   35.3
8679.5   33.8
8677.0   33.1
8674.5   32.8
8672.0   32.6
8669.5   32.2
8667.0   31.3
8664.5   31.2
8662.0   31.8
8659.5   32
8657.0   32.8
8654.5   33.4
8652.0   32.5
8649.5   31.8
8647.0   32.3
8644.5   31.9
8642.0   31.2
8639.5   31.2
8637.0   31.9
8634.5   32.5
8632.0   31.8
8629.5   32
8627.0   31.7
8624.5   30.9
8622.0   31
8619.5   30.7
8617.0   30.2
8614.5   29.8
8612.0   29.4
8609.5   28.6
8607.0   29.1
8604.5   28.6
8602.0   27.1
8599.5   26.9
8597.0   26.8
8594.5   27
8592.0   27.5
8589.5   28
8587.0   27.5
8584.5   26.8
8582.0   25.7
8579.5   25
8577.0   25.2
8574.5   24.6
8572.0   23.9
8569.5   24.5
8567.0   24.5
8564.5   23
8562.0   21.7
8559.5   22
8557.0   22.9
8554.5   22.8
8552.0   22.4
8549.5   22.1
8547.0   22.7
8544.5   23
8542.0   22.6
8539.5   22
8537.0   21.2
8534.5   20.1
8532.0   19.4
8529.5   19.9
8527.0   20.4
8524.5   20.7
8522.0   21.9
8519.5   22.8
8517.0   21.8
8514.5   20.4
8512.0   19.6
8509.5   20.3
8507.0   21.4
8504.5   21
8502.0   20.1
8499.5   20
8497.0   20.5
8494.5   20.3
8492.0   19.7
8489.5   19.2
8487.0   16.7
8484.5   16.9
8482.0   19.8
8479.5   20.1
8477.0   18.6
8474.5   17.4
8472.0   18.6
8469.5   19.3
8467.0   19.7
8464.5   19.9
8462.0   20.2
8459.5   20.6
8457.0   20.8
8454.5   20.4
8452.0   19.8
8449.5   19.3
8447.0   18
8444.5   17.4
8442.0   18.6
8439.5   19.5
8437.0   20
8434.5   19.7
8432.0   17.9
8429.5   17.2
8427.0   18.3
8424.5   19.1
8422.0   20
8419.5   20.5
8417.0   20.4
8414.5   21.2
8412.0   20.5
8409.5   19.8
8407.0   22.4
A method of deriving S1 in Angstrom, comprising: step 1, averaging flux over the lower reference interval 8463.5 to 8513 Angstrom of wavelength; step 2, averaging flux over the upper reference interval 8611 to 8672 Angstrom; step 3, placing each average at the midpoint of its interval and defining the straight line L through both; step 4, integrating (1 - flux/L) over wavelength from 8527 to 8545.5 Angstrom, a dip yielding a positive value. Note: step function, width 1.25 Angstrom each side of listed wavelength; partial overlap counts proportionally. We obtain 1.7 Angstrom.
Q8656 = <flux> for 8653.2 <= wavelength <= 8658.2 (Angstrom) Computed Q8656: 33.1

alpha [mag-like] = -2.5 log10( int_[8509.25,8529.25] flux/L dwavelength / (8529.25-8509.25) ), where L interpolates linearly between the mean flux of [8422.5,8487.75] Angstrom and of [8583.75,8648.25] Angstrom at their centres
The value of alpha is 0.11 mag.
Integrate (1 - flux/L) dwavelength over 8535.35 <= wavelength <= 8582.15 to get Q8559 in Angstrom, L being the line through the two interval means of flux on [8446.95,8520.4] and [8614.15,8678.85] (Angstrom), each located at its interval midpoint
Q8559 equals 4.0 Angstrom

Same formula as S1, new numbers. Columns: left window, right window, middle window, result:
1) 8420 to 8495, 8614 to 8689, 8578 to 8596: 0.7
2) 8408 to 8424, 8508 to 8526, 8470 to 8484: 1.3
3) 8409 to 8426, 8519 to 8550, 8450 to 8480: 1.6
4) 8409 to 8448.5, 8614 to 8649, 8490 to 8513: 3.2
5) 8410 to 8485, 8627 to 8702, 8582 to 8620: 1.2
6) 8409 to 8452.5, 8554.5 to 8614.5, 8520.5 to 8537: 2.1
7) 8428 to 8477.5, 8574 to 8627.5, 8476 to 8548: 7.2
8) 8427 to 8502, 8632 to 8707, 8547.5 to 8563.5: 2.0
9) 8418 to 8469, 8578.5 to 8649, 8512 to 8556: 5.7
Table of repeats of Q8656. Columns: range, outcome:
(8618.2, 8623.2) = 30.8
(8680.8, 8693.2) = 34.8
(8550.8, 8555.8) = 22.6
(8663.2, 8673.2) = 31.8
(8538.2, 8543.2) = 22.3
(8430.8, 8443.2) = 19.1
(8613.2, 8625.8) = 30.5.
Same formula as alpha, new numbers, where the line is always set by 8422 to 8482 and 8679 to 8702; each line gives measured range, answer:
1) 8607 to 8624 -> 0.01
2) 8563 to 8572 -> 0.13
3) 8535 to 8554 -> 0.14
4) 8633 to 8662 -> 0.00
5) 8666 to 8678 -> 0.05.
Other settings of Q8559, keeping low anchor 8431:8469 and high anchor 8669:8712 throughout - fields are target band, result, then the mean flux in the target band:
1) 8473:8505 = 4.02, 19.2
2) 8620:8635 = -0.35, 31.6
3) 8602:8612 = 0.30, 28.6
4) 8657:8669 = 0.49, 31.7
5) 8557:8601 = 3.94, 25.3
